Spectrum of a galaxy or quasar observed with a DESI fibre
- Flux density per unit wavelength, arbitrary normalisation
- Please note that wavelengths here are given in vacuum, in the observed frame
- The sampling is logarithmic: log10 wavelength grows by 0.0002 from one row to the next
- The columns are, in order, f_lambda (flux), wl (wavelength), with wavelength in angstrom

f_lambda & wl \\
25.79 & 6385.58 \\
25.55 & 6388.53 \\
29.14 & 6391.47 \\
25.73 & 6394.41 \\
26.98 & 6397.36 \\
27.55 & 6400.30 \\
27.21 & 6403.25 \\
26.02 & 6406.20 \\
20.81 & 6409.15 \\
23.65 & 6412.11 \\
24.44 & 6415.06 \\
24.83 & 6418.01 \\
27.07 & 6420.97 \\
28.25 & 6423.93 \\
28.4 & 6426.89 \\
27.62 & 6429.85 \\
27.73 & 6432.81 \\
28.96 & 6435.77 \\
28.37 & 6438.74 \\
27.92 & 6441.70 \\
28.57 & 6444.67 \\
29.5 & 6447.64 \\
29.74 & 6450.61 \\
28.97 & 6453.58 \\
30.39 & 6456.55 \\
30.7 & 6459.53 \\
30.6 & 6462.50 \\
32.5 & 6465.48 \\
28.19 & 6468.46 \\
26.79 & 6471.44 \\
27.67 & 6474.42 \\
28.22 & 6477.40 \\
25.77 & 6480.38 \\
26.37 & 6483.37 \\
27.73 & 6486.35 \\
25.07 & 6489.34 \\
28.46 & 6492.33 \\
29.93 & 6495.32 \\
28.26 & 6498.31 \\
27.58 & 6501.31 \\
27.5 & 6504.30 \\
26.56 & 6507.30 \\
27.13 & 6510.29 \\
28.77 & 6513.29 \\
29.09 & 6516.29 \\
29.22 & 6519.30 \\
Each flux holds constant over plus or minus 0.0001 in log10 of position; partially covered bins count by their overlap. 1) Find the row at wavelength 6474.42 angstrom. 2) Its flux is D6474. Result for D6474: 27.67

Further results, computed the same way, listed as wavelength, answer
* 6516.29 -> 29.09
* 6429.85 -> 27.62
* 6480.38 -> 25.77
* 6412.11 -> 23.65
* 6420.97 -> 27.07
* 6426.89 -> 28.4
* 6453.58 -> 28.97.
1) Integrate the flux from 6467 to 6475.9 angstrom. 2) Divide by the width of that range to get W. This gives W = 27.5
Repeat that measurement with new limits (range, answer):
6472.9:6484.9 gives 27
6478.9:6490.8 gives 26.2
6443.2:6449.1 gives 29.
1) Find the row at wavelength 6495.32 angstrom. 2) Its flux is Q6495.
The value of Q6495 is 29.93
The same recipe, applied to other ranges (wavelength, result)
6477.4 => 28.22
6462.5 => 30.6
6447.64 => 29.5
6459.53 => 30.7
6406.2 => 26.02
